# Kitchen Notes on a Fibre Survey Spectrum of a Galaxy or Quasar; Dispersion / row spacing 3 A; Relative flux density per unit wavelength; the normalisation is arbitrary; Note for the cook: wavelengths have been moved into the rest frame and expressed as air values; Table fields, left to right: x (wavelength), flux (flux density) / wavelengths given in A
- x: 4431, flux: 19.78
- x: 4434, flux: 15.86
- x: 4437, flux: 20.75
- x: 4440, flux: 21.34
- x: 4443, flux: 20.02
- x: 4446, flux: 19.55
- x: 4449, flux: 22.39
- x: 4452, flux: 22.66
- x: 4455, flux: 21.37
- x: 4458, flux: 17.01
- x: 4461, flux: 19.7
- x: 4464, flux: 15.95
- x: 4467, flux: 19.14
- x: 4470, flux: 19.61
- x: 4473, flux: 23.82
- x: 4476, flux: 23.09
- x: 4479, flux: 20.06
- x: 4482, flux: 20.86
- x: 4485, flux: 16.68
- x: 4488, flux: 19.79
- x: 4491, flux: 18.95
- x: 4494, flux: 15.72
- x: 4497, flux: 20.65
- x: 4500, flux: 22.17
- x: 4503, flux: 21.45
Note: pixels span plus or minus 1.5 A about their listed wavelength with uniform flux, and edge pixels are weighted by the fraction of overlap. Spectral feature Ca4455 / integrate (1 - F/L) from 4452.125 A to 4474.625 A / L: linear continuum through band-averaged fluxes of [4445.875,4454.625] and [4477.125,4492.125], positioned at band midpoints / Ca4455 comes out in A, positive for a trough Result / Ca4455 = 1.2 A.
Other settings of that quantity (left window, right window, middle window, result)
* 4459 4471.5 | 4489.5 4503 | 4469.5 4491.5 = -1.6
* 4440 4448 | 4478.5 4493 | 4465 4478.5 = -1.1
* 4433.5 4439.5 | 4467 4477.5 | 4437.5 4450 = -0.7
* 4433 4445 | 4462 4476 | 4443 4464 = -0.3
